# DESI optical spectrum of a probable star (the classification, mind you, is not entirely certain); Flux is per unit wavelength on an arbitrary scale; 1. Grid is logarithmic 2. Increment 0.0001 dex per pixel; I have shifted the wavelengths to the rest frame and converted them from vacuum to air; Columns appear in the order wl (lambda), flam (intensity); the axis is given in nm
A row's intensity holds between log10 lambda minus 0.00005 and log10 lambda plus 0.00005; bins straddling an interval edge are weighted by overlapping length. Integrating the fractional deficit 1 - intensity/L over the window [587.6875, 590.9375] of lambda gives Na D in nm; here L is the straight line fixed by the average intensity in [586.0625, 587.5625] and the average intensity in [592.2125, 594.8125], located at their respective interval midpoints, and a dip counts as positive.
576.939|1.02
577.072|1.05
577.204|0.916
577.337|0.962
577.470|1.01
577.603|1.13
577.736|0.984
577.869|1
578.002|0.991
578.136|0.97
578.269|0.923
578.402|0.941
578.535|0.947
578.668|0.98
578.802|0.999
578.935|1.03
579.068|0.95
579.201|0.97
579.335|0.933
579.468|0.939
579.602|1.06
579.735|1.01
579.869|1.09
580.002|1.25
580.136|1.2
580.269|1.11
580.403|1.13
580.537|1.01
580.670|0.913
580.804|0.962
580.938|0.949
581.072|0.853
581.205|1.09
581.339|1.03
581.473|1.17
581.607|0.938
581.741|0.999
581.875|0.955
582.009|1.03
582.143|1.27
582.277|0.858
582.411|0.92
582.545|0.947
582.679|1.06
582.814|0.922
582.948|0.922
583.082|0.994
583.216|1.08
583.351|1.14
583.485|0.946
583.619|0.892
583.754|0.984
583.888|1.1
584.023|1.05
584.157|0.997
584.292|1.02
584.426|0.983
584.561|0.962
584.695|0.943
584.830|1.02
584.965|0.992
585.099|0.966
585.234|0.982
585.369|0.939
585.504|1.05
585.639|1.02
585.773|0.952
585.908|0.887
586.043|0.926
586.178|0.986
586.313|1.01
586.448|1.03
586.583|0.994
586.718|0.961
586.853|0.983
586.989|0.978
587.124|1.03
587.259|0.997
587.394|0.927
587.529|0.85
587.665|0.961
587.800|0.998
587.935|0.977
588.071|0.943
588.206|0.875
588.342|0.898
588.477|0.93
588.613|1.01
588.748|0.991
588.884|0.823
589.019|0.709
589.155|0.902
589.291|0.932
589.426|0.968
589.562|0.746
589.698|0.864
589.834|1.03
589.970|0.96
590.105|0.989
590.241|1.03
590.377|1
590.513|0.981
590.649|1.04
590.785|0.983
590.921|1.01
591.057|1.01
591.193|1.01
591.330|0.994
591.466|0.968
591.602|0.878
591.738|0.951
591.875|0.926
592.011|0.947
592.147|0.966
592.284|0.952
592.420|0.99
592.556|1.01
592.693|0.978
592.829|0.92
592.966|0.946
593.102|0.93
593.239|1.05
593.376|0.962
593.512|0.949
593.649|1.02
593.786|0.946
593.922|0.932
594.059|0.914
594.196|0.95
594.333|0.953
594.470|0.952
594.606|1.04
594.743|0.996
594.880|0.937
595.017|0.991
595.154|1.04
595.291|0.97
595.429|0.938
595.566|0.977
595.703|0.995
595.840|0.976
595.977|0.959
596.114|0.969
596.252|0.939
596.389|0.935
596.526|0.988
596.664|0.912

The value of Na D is 0.11 nm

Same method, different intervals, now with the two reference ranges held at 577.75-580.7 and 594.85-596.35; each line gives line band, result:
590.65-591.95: 0.01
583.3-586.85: 0.04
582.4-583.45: 0.01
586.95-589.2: 0.14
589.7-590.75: -0.01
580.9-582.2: -0.02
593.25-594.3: 0.02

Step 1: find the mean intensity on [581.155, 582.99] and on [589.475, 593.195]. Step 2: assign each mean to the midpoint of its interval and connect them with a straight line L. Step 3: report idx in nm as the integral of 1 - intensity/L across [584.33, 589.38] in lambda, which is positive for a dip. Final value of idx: 0.16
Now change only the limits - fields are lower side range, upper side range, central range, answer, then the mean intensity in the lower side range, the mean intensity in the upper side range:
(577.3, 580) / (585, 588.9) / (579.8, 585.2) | -0.19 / 0.997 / 0.963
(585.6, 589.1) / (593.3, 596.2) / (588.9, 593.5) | 0.02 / 0.947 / 0.97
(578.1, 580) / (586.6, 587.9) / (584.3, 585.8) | -0.02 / 0.991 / 0.967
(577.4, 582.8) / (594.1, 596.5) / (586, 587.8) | 0.04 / 1.01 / 0.971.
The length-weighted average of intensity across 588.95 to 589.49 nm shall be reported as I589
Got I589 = 0.878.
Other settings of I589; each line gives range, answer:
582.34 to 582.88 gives 0.961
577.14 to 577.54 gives 0.964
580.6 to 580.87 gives 0.94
